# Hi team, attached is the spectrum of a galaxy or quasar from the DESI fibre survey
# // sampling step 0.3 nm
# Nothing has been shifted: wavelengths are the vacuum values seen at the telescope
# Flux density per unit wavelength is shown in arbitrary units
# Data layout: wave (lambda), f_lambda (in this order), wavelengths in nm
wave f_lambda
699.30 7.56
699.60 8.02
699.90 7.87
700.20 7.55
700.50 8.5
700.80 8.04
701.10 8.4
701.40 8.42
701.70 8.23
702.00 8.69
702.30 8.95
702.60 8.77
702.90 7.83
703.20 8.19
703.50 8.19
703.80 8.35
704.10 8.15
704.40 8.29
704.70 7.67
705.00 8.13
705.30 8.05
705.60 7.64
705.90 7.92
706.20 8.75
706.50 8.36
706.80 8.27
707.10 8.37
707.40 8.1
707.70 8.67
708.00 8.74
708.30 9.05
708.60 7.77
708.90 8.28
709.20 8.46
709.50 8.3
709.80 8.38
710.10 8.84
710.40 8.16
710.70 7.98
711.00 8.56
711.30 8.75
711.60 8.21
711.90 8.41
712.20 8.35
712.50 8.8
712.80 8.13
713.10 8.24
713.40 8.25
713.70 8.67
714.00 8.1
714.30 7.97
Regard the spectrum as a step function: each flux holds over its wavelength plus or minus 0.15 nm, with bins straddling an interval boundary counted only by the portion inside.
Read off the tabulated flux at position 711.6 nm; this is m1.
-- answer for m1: 8.21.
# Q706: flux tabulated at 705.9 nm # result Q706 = 7.92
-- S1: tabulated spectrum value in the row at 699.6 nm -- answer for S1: 8.02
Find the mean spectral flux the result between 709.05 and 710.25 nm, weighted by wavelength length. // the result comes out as 8.5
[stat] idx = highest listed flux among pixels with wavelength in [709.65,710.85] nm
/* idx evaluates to 8.84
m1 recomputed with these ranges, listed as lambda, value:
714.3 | 7.97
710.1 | 8.84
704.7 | 7.67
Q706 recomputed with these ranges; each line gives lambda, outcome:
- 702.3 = 8.95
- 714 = 8.1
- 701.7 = 8.23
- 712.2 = 8.35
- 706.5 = 8.36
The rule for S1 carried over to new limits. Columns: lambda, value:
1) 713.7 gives 8.67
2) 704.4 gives 8.29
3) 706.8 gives 8.27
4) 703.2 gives 8.19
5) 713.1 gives 8.24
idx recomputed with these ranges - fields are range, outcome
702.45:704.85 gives 8.77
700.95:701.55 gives 8.42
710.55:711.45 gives 8.75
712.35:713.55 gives 8.8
